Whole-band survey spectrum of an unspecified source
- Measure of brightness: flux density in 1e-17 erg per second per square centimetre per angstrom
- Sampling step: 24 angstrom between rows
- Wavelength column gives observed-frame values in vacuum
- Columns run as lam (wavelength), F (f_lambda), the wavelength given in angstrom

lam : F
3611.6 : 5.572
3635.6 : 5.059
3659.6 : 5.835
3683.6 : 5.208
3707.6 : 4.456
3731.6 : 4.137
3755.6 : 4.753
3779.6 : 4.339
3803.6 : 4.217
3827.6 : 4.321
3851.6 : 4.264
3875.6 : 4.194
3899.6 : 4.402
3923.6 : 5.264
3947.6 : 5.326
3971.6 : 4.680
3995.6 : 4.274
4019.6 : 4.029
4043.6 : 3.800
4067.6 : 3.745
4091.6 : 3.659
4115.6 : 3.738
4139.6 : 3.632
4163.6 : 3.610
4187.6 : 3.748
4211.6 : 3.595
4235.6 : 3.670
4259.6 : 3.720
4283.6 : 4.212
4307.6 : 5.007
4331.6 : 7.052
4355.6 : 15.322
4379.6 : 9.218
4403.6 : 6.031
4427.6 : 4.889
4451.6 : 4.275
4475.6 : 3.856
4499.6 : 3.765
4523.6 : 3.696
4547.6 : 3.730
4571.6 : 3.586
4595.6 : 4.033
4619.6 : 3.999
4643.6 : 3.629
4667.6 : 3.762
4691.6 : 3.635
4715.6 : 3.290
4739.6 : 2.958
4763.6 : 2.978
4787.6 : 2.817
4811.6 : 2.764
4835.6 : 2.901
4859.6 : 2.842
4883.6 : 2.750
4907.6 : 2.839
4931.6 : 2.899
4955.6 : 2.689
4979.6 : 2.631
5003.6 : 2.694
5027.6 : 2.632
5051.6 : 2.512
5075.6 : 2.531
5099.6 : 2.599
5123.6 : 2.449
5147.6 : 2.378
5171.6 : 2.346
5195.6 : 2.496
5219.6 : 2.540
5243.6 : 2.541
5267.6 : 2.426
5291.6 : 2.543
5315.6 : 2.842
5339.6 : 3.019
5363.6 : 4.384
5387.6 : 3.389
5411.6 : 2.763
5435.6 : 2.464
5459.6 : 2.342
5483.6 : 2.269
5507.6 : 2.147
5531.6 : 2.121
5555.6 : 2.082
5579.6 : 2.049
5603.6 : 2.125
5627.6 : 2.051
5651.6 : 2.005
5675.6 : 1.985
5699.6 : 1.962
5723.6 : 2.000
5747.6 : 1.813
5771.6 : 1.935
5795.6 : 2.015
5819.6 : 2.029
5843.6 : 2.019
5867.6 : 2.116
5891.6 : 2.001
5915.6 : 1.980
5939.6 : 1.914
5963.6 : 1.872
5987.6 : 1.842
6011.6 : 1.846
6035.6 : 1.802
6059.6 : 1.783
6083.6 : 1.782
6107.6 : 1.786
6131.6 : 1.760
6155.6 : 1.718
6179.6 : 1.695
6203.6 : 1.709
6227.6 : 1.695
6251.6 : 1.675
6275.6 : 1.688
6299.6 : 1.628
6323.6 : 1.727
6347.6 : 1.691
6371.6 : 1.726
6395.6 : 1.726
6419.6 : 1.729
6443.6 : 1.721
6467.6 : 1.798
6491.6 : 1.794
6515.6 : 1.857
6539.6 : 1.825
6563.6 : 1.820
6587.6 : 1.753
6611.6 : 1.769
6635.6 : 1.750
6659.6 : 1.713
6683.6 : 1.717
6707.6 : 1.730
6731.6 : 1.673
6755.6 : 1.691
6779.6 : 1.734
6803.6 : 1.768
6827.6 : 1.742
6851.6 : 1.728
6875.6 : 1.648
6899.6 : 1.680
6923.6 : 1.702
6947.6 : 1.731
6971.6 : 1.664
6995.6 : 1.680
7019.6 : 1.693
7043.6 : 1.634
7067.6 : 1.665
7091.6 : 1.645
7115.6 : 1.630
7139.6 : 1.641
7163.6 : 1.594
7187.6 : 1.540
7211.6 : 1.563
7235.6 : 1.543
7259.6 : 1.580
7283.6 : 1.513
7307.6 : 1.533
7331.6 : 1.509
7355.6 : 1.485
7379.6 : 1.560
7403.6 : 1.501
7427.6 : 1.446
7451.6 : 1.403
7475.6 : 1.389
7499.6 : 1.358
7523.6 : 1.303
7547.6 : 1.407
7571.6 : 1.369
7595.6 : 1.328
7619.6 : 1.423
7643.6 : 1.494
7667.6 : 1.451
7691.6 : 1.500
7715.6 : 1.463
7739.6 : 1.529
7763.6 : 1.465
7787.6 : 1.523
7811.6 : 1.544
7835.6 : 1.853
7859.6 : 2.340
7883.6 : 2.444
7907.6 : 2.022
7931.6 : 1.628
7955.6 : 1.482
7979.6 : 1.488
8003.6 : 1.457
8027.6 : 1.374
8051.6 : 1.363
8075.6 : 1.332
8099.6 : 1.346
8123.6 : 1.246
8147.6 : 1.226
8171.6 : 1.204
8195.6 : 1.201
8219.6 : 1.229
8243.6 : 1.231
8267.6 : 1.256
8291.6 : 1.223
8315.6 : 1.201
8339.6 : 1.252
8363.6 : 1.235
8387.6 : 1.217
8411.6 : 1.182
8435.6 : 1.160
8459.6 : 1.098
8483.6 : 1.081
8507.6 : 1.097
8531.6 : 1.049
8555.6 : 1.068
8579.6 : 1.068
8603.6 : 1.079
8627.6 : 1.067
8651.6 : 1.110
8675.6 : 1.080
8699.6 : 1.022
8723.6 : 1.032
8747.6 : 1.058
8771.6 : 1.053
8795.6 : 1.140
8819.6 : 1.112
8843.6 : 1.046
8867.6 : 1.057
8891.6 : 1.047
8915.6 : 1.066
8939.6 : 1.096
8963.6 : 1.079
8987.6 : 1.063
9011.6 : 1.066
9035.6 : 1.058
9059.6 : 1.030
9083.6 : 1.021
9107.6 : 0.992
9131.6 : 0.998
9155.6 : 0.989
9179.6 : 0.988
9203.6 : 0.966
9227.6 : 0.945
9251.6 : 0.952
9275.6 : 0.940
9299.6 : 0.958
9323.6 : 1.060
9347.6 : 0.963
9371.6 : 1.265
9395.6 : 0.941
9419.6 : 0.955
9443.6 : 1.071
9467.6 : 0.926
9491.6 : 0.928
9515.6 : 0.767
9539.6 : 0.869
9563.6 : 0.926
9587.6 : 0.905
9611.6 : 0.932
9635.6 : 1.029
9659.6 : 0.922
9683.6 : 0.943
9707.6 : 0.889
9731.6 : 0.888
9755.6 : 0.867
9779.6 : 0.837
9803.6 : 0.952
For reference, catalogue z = 1.82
